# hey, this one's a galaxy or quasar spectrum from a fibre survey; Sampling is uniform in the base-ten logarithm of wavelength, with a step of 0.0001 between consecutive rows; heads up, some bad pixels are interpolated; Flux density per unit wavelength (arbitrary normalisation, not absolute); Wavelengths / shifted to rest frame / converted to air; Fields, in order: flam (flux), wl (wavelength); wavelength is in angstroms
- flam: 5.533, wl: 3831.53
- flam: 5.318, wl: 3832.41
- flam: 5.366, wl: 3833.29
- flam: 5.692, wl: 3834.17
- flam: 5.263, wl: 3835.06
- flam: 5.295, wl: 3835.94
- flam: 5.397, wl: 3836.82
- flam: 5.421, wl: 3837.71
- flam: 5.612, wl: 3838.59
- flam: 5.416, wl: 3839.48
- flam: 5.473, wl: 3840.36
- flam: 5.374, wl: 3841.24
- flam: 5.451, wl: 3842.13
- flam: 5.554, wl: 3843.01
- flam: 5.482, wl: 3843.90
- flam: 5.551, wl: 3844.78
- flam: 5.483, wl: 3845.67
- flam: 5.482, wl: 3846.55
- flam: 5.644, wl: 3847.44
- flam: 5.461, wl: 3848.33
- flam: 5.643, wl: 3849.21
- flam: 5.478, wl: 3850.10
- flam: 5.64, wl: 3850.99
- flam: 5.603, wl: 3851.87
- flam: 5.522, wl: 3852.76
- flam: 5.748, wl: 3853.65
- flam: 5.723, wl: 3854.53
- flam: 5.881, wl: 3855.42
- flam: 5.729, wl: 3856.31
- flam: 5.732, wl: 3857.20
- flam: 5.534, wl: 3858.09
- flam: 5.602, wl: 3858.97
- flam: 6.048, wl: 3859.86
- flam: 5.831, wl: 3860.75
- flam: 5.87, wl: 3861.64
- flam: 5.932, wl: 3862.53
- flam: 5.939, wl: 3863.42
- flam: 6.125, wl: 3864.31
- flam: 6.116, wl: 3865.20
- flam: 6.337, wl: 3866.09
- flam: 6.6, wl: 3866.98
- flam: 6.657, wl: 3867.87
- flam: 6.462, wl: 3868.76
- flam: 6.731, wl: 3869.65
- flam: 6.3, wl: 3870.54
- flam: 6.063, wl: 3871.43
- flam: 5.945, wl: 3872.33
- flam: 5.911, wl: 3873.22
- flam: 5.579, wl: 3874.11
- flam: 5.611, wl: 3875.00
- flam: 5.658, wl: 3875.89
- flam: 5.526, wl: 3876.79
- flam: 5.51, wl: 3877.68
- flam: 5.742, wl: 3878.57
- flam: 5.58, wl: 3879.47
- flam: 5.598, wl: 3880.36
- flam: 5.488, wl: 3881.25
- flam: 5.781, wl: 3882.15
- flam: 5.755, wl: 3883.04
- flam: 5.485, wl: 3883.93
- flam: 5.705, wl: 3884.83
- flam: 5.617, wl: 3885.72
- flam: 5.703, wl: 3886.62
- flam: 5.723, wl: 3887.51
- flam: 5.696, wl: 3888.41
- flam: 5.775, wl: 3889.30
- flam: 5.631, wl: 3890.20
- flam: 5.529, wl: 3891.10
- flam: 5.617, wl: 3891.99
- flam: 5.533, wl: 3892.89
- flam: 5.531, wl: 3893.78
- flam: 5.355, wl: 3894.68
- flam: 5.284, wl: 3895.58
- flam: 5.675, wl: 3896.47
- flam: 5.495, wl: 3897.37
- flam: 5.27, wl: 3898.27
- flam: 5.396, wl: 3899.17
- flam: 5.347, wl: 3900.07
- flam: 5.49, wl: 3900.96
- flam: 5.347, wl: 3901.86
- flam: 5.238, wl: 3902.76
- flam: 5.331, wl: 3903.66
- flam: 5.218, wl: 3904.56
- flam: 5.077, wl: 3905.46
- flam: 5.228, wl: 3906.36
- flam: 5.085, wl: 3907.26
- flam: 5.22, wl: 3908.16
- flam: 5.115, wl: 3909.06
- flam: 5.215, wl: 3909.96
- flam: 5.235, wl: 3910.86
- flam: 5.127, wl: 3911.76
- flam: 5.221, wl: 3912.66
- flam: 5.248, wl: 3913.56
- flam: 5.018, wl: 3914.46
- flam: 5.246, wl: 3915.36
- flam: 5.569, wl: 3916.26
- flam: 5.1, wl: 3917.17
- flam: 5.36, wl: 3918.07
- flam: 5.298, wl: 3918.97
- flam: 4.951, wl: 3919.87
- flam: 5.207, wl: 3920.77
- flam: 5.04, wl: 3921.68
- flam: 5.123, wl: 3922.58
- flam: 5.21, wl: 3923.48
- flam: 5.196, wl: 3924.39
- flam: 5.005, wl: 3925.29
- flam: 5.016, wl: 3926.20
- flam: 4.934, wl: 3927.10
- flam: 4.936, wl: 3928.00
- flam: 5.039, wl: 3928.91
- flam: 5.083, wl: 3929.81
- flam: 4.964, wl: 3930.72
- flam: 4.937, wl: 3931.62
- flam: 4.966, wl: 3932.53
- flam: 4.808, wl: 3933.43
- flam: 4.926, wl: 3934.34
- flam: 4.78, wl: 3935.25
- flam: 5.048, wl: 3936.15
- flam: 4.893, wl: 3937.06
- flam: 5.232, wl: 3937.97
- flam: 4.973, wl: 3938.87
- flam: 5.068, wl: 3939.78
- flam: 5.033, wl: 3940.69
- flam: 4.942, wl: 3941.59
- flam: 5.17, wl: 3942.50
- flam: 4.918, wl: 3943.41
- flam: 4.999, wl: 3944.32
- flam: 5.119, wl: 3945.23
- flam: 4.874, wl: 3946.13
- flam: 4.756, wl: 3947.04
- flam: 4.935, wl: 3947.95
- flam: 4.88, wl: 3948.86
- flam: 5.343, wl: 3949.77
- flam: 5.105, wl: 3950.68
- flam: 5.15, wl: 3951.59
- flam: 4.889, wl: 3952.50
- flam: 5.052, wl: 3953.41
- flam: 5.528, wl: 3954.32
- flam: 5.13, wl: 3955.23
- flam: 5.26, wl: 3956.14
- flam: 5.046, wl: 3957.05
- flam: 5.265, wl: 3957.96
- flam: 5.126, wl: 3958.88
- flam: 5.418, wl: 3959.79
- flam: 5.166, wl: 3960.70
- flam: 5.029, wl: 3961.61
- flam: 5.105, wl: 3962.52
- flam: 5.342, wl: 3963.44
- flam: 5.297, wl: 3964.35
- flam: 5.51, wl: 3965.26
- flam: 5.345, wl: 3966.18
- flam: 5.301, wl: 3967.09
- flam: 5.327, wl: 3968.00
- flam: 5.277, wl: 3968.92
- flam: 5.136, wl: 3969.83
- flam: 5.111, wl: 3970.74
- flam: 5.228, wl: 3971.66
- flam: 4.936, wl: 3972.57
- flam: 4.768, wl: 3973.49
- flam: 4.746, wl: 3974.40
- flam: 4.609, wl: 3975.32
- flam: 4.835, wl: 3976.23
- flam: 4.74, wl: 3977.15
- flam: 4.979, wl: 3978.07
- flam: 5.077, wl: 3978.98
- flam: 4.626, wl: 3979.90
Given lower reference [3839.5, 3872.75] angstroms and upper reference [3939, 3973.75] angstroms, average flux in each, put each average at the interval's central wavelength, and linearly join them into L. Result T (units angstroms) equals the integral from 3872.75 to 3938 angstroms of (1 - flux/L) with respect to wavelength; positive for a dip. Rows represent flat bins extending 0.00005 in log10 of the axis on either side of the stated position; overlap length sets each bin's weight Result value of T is 2.0 angstroms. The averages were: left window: 5.83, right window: 5.13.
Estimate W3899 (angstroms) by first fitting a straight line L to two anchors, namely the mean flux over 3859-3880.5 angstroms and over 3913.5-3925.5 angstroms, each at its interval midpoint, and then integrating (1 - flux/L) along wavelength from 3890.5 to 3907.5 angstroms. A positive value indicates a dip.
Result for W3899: 0.4 angstroms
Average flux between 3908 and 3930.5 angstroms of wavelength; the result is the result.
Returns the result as 5.15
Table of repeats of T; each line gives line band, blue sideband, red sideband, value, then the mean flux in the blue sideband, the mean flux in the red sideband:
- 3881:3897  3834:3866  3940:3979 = -0.5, 5.64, 5.09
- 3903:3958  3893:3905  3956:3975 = 2.0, 5.39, 5.17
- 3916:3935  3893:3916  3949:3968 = 0.7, 5.29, 5.22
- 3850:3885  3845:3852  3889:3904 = -2.2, 5.55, 5.46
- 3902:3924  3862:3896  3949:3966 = 1.4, 5.82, 5.2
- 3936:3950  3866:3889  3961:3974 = 1.0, 5.87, 5.19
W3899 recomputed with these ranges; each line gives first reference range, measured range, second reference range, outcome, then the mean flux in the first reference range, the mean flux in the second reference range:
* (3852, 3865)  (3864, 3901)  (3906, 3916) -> -1.59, 5.8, 5.19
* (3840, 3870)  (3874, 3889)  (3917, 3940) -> -0.29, 5.81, 5.04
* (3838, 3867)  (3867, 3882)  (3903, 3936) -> -1.10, 5.7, 5.11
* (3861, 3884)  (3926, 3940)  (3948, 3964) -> 1.05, 5.94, 5.16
